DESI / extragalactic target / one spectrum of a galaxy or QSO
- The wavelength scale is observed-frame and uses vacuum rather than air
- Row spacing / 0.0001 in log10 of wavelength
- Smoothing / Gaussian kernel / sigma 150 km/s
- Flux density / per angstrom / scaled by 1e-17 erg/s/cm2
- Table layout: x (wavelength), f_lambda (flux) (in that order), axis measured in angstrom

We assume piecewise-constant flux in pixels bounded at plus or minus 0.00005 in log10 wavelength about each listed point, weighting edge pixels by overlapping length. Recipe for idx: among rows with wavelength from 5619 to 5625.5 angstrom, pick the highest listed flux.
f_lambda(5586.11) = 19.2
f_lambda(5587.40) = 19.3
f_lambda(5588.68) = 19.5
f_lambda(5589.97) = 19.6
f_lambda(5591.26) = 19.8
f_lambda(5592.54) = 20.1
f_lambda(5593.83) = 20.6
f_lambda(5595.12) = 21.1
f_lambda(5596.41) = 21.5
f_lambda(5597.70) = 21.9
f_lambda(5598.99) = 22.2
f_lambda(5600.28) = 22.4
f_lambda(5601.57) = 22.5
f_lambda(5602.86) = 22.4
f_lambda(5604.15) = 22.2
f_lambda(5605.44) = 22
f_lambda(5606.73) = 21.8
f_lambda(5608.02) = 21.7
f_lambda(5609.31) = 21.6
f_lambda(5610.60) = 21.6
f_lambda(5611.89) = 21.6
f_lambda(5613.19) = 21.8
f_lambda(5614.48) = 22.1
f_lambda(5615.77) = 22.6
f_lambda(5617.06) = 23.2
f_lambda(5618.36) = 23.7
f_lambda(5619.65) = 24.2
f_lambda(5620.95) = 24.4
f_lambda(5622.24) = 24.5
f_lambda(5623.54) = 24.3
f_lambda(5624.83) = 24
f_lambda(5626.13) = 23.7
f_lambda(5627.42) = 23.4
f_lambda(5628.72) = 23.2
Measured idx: 24.5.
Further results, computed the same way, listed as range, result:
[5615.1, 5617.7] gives 23.2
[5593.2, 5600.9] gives 22.4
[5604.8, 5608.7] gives 22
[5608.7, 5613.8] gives 21.8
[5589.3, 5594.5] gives 20.6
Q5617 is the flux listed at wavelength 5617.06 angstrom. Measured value 23.2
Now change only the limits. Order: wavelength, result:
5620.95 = 24.4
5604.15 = 22.2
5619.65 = 24.2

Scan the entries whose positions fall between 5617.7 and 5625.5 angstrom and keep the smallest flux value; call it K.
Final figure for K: 23.7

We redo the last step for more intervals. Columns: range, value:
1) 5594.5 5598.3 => 21.1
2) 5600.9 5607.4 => 21.8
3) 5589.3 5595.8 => 19.6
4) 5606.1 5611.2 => 21.6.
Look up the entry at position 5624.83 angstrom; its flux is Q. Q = 24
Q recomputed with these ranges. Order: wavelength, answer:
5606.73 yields 21.8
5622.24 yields 24.5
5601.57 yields 22.5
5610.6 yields 21.6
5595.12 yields 21.1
